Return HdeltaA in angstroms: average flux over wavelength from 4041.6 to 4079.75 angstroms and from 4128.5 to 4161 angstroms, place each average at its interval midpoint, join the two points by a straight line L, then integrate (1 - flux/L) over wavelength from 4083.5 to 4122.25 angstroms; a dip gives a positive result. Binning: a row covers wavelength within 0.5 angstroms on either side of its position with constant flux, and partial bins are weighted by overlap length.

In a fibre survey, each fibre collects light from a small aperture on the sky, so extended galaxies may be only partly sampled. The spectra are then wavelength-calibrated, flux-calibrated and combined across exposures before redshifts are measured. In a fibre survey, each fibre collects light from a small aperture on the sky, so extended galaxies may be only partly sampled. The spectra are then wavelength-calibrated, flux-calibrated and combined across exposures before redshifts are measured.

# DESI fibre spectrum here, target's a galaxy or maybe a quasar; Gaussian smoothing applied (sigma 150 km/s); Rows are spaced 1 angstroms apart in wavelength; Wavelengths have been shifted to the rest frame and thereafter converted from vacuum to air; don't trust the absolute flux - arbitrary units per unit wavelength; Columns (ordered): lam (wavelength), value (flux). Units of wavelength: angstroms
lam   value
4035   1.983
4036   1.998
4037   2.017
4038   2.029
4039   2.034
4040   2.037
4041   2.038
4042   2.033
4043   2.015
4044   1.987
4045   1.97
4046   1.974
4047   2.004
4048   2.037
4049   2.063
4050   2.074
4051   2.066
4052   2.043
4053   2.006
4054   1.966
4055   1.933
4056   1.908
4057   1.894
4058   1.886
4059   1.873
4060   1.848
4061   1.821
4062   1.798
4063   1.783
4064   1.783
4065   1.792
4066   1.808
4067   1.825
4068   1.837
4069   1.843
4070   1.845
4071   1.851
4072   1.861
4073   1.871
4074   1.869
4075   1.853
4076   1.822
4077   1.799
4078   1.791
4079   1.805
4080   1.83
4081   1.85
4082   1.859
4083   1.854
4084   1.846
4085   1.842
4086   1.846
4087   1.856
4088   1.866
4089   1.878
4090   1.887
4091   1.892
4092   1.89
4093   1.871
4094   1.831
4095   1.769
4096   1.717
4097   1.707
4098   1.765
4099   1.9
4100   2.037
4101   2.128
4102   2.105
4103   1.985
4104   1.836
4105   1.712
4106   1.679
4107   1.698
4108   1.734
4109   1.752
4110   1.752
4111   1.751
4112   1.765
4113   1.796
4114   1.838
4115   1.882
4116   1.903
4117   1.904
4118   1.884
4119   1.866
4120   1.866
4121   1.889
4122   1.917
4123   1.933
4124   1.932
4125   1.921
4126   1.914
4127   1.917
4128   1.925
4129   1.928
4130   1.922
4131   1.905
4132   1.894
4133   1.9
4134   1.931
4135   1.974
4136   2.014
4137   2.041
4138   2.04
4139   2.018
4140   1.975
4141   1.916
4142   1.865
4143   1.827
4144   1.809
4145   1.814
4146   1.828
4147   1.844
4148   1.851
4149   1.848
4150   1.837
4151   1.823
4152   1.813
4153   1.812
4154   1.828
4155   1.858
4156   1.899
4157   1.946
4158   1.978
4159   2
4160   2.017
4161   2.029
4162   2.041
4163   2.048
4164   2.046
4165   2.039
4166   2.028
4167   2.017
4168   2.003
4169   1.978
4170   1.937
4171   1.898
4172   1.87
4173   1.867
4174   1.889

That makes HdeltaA 1.2 angstroms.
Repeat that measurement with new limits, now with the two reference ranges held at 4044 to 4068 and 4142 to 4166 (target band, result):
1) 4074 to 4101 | 0.97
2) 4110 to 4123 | 0.39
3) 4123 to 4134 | -0.04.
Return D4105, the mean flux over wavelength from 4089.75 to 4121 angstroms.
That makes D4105 1.84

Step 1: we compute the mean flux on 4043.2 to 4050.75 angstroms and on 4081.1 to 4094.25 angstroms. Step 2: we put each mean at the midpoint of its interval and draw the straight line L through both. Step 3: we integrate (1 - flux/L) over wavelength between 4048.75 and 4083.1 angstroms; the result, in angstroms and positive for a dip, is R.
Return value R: 1.28 angstroms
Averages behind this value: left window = 2.02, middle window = 1.87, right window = 1.86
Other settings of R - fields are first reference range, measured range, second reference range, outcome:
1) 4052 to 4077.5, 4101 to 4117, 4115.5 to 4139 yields 0.70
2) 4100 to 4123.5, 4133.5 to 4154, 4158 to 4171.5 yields 0.55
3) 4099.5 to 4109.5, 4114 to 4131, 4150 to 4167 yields -0.09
